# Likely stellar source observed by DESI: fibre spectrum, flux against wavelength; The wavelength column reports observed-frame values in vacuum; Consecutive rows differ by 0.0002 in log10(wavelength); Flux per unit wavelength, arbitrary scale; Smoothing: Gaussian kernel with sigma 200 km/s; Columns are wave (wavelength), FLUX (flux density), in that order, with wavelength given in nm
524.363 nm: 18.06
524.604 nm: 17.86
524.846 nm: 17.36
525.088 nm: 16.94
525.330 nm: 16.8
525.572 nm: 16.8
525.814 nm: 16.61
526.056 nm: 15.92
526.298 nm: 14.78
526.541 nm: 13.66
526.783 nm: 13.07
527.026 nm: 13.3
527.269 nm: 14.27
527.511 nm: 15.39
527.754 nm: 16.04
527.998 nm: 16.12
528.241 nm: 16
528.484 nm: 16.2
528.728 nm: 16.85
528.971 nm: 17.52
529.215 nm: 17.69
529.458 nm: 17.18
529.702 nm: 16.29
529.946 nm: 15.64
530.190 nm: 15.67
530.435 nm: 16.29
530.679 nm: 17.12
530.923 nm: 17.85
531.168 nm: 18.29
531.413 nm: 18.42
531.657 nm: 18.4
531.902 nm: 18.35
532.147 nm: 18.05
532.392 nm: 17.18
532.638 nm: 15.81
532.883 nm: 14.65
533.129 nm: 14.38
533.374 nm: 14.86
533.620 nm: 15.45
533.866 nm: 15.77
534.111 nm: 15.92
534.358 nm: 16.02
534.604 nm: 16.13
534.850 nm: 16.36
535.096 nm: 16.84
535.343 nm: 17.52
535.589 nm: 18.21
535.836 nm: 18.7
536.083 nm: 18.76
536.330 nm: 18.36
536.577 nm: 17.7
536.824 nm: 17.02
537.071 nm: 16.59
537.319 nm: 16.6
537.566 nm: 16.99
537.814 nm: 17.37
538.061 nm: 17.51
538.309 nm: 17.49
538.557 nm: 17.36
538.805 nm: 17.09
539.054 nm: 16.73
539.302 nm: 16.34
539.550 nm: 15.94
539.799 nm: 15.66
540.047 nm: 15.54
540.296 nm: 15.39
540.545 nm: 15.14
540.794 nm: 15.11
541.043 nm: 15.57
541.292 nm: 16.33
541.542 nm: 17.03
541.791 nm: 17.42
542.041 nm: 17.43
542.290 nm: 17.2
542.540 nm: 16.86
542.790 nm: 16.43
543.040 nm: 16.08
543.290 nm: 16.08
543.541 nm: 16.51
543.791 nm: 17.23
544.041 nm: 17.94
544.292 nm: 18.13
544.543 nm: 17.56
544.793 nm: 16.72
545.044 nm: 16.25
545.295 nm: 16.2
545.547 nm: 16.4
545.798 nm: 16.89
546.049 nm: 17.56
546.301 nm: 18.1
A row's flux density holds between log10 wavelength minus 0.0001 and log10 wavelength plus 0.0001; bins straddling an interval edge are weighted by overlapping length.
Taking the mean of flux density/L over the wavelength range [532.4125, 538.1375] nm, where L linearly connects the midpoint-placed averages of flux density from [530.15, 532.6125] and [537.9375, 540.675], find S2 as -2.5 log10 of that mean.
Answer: 0.02 mag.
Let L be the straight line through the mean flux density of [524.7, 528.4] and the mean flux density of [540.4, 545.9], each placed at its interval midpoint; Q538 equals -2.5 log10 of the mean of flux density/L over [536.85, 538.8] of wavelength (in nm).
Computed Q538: -0.05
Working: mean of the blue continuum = 15.6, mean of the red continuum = 16.7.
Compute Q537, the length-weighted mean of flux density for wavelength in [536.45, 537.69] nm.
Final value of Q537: 17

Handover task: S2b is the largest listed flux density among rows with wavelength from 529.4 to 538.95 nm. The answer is 18.76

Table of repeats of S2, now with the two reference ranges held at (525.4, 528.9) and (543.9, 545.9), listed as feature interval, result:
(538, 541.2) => 0.02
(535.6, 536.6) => -0.14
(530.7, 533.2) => -0.09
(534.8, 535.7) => -0.08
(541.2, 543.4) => 0.00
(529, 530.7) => -0.06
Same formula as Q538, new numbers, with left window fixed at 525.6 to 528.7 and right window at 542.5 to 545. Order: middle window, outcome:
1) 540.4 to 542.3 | 0.023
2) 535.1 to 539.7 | -0.068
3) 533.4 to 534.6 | 0.013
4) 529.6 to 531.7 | -0.099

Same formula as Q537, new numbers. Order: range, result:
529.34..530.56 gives 16.2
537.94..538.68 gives 17.4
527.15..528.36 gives 15.6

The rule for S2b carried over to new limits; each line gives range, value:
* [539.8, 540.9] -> 15.54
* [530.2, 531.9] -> 18.42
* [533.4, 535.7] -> 18.21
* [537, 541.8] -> 17.51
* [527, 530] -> 17.69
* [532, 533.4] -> 18.05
